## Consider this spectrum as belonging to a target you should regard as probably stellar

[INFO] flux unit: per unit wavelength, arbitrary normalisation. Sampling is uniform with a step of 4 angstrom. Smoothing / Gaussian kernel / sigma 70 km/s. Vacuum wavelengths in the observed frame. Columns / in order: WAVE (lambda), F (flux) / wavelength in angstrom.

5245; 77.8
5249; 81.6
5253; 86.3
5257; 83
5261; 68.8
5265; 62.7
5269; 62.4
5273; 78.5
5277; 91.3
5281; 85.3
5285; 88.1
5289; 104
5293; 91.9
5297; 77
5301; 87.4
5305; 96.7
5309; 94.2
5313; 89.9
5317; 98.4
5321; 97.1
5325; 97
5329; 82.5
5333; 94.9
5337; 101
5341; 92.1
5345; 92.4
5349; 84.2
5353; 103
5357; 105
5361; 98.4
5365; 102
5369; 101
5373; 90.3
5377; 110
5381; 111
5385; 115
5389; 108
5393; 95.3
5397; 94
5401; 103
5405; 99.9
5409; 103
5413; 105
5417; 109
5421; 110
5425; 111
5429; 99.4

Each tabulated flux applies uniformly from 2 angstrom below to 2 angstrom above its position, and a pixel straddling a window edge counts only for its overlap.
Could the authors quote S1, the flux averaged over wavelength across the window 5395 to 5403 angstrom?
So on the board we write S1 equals 98.5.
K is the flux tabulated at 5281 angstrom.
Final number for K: 85.3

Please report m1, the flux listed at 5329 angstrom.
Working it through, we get 82.5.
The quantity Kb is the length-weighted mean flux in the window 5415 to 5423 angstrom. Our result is 110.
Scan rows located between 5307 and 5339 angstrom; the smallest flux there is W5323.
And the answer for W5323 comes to 82.5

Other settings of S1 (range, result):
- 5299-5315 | 92.1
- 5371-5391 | 107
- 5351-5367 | 102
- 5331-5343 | 96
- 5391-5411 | 99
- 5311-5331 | 93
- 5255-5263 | 75.9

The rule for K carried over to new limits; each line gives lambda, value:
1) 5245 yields 77.8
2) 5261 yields 68.8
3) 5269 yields 62.4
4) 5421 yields 110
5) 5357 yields 105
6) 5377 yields 110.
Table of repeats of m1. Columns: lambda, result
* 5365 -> 102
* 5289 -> 104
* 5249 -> 81.6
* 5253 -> 86.3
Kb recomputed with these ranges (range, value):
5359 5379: 100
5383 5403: 103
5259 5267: 65.8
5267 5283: 79.4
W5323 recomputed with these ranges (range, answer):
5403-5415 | 99.9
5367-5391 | 90.3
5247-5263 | 68.8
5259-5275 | 62.4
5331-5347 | 92.1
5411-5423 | 105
